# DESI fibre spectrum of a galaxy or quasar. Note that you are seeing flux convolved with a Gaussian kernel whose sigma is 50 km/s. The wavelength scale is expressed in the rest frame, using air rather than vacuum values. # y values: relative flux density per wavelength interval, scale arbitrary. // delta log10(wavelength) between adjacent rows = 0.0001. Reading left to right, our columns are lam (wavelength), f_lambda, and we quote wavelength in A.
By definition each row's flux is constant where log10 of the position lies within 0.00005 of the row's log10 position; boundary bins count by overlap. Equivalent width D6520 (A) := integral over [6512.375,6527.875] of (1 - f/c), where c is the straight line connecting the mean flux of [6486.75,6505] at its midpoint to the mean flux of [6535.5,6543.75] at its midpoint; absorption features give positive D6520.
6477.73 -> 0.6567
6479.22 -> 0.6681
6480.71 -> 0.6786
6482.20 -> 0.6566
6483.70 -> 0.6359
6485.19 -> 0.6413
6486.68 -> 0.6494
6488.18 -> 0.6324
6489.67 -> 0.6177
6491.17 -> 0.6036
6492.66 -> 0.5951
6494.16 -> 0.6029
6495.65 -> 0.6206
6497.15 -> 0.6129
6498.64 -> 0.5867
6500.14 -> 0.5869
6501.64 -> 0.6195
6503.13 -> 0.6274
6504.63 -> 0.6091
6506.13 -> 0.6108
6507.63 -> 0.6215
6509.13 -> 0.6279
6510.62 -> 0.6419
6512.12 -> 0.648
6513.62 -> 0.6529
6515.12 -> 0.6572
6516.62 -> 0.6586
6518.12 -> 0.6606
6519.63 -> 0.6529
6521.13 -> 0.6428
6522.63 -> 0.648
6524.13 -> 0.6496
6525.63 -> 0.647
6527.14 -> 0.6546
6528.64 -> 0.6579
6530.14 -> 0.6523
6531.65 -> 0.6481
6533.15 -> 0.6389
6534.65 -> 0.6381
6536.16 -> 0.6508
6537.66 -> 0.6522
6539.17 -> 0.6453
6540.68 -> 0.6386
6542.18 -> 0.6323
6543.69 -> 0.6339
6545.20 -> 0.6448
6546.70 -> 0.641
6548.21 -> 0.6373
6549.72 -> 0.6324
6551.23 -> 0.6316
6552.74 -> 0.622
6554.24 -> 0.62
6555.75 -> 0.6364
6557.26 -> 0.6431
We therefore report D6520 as -0.58 A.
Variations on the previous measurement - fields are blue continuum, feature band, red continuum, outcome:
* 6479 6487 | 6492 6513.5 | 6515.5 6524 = 1.2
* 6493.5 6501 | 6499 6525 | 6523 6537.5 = -0.5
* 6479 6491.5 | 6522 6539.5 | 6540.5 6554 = -0.3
